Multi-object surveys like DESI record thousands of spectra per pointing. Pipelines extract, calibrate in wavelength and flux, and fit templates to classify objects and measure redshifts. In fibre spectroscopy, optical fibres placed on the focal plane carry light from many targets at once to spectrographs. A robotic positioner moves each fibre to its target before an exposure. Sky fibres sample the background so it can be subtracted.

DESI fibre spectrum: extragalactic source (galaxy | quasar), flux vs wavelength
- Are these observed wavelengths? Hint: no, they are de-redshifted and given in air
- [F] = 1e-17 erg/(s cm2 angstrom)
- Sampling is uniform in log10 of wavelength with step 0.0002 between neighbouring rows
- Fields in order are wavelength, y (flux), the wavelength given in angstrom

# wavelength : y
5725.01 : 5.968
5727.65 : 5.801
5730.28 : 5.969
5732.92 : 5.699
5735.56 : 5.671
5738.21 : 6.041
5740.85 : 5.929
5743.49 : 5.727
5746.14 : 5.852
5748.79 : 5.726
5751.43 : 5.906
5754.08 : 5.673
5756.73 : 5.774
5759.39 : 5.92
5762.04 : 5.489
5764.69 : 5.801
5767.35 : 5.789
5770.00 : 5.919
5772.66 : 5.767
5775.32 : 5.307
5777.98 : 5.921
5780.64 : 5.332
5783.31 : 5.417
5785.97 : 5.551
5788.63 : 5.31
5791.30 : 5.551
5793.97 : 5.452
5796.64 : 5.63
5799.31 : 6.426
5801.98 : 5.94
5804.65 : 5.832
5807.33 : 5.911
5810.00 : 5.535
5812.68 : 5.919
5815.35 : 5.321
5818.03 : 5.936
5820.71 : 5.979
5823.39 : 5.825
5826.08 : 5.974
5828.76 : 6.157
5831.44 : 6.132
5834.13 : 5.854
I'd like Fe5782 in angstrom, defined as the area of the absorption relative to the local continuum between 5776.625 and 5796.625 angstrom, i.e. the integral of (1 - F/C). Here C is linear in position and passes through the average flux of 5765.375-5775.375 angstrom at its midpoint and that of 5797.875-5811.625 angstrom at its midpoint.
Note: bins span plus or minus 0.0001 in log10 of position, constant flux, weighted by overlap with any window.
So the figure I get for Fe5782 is 1.1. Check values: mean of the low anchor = 5.75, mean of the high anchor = 5.93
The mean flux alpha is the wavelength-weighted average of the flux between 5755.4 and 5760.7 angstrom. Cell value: 5.84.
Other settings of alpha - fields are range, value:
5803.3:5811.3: 5.76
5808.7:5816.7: 5.59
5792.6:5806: 5.85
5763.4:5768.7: 5.8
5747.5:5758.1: 5.77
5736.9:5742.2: 5.99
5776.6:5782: 5.62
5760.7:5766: 5.65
